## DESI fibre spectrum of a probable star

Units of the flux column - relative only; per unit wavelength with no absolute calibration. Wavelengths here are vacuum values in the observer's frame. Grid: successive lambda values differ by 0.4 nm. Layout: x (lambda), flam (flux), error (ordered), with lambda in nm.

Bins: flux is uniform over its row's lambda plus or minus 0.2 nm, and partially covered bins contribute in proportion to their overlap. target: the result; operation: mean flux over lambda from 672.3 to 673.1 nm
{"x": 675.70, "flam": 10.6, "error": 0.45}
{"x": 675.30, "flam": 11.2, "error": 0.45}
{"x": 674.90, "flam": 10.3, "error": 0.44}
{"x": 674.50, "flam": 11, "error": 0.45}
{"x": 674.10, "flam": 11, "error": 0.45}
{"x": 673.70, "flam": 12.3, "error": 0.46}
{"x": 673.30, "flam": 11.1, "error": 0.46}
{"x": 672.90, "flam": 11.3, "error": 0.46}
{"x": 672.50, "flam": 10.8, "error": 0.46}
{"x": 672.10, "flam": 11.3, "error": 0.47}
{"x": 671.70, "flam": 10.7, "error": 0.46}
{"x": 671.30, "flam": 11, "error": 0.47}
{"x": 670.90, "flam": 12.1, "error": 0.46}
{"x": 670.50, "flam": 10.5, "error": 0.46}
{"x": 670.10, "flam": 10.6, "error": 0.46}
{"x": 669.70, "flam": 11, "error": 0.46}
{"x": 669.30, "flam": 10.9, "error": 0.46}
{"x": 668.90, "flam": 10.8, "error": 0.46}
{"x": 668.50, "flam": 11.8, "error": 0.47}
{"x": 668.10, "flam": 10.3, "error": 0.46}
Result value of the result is 11.1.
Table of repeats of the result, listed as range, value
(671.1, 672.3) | 11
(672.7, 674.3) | 11.4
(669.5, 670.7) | 10.7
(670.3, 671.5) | 11.2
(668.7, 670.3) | 10.8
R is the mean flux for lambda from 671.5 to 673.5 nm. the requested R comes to 11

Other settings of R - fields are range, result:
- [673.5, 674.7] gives 11.4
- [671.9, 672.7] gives 11.1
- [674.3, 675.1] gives 10.7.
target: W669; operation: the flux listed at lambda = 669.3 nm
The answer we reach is 10.9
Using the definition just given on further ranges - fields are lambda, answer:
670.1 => 10.6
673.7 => 12.3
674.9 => 10.3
